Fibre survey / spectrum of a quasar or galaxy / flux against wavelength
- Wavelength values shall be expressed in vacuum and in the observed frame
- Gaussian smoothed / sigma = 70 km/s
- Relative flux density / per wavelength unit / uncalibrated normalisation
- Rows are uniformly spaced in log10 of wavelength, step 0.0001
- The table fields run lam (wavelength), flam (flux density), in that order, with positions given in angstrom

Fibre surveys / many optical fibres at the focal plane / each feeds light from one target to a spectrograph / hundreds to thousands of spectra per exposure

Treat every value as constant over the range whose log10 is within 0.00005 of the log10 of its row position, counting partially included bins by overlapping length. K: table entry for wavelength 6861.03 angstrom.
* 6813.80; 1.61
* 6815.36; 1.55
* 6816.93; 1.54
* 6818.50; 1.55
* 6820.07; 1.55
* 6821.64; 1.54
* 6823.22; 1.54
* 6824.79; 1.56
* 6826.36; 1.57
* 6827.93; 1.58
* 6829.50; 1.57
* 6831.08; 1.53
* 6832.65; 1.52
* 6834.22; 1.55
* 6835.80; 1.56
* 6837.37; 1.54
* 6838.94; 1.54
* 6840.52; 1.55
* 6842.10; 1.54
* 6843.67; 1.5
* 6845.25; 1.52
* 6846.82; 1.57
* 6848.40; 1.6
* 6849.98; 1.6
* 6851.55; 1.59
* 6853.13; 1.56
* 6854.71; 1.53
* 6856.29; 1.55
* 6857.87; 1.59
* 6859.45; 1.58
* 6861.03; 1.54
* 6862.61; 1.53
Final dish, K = 1.54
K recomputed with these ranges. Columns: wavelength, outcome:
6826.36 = 1.57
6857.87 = 1.59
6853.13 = 1.56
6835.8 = 1.56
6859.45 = 1.58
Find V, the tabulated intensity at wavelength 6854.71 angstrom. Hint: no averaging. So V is 1.53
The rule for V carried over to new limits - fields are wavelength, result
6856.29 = 1.55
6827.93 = 1.58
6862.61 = 1.53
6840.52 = 1.55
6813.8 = 1.61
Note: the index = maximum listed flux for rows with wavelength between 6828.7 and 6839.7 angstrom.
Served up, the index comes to 1.57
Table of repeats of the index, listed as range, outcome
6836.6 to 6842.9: 1.55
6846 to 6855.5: 1.6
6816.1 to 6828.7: 1.58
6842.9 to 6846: 1.52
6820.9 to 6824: 1.54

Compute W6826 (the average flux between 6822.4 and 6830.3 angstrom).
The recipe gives 1.56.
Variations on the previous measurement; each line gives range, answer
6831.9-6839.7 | 1.54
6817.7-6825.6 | 1.55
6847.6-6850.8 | 1.6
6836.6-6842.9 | 1.54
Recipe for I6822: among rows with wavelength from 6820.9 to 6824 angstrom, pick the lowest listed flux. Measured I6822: 1.54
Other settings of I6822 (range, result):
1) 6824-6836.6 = 1.52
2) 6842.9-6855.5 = 1.5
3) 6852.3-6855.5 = 1.53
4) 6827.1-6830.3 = 1.57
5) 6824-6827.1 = 1.56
